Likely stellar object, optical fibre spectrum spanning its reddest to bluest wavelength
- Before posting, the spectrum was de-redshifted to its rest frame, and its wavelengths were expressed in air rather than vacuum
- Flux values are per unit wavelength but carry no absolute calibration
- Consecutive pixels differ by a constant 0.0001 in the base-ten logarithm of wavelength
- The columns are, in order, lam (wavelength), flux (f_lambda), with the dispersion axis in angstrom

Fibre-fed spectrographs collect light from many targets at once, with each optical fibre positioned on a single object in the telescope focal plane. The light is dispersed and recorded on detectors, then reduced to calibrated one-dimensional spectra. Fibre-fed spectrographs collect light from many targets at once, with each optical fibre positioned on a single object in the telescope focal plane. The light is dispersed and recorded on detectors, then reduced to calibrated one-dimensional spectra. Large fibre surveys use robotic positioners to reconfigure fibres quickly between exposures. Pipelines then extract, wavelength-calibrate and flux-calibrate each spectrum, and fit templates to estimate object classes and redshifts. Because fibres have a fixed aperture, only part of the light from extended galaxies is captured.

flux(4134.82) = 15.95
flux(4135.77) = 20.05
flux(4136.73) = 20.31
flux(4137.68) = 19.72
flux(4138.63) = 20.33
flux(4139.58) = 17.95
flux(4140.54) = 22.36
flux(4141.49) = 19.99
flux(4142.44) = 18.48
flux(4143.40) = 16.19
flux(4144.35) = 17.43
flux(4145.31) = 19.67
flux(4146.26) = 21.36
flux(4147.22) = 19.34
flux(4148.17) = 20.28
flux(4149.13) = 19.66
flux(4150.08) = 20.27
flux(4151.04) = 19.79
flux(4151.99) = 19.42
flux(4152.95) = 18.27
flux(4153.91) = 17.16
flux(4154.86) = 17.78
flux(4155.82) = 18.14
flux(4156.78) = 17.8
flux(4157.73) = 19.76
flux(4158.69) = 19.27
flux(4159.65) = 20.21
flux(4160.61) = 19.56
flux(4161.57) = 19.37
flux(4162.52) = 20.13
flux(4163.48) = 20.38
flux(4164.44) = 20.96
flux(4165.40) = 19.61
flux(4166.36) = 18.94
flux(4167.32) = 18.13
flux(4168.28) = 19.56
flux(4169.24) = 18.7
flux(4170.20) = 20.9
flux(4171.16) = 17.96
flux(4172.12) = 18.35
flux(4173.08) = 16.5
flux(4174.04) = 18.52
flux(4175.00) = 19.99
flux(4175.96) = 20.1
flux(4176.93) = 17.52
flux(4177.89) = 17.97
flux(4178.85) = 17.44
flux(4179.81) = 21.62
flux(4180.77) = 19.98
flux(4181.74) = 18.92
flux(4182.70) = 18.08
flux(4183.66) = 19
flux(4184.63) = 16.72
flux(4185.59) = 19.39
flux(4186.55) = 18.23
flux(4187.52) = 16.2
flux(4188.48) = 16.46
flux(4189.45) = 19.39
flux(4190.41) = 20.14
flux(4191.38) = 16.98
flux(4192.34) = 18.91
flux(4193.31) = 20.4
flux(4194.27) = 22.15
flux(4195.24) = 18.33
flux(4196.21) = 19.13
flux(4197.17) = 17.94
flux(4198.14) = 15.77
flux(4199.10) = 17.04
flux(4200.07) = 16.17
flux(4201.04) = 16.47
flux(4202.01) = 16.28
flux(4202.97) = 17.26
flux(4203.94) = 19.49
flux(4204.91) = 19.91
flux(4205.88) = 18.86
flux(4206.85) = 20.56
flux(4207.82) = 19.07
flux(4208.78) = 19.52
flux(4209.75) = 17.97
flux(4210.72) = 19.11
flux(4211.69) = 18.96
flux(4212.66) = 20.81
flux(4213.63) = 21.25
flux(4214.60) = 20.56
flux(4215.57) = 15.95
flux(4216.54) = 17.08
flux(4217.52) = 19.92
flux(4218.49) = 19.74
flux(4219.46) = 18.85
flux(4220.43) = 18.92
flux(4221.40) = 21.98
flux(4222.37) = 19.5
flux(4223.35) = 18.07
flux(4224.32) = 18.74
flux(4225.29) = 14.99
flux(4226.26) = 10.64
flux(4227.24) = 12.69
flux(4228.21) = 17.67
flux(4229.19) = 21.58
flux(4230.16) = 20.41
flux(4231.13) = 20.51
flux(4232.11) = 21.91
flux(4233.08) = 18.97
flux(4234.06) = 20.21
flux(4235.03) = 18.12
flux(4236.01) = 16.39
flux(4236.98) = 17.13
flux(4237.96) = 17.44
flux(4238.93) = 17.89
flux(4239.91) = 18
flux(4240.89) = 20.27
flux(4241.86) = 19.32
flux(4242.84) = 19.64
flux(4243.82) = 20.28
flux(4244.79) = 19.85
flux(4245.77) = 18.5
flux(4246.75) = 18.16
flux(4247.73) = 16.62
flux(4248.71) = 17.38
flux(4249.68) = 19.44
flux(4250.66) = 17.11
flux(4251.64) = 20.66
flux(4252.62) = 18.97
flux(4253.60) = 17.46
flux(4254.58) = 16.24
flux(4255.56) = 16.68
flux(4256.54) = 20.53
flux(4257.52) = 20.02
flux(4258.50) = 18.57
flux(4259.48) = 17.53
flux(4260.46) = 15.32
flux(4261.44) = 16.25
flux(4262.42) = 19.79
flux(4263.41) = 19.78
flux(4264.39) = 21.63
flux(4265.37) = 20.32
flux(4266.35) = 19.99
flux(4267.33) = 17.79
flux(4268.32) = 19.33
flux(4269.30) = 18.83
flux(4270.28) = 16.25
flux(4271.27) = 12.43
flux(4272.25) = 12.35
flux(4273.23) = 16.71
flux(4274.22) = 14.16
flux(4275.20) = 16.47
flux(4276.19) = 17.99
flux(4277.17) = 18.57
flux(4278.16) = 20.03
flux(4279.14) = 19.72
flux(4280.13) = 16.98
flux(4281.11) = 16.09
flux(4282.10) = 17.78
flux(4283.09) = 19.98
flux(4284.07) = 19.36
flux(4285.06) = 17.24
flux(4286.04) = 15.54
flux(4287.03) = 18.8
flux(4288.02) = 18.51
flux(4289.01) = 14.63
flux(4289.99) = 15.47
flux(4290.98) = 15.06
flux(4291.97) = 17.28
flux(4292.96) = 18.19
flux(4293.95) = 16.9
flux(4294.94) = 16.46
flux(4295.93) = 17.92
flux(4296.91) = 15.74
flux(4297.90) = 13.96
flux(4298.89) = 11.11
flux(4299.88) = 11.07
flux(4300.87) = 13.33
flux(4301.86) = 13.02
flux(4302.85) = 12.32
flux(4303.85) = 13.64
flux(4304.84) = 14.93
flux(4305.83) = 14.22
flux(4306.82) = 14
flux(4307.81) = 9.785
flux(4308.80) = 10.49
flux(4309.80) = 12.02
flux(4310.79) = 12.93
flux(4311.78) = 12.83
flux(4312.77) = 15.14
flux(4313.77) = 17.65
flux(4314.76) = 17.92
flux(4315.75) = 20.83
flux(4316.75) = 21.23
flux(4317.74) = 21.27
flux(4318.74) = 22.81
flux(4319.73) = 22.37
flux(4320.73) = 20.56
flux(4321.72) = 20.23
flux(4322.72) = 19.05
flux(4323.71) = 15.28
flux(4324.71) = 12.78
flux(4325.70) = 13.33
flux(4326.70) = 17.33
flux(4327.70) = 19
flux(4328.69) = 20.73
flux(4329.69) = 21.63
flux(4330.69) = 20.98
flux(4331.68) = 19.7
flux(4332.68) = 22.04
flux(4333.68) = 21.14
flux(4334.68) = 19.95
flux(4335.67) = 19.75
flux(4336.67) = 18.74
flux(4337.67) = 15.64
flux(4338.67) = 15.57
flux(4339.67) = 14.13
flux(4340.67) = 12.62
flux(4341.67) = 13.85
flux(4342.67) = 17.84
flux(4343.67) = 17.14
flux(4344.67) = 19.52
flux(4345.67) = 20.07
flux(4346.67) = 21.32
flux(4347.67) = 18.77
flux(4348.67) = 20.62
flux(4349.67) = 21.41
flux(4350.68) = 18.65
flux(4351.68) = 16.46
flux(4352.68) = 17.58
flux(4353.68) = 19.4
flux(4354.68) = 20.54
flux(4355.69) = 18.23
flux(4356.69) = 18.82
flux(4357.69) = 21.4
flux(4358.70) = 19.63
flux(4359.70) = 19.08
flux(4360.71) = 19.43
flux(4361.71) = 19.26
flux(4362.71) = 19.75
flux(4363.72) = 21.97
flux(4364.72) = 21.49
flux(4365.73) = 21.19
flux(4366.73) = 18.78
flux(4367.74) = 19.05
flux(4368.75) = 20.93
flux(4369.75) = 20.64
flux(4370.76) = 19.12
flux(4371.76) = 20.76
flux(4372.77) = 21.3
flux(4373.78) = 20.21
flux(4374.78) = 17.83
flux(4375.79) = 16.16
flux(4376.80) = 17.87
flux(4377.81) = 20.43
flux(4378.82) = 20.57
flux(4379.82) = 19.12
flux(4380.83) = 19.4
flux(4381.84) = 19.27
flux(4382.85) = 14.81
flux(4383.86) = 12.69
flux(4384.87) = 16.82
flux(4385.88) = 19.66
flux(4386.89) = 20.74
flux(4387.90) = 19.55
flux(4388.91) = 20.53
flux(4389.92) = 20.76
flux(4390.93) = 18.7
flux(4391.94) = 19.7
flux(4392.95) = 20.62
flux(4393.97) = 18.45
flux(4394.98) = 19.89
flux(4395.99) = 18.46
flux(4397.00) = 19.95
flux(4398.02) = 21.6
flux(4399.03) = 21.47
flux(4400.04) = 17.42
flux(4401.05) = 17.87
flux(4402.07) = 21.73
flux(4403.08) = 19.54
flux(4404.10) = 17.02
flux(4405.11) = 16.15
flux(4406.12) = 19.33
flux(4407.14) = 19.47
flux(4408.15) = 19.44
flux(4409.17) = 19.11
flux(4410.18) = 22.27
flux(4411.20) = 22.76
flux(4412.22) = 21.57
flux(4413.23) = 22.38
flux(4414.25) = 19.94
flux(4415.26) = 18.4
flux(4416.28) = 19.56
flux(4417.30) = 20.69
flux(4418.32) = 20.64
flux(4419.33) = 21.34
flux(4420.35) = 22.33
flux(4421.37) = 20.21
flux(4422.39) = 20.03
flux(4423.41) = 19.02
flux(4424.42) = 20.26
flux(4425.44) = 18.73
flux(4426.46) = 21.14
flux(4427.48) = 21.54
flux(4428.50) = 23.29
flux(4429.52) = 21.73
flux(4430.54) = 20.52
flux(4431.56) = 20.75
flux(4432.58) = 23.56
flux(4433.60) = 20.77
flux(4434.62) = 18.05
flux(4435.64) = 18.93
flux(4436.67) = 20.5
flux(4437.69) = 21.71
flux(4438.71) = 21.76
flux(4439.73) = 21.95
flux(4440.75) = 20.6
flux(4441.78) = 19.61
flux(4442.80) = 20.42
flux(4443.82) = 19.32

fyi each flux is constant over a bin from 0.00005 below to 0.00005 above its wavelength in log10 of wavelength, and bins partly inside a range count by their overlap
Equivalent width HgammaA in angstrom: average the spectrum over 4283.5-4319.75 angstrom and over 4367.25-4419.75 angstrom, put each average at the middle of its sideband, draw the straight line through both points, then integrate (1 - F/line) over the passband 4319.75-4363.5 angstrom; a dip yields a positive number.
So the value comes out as -3.2 angstrom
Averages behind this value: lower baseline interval 15.8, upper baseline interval 19.5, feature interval 18.6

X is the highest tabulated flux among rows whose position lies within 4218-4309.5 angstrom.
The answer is 21.98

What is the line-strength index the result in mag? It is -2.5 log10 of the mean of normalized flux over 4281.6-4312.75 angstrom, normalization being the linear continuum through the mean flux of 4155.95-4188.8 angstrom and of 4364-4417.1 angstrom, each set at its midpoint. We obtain 0.27 mag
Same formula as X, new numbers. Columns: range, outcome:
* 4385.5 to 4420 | 22.76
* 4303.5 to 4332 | 22.81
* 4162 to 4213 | 22.15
